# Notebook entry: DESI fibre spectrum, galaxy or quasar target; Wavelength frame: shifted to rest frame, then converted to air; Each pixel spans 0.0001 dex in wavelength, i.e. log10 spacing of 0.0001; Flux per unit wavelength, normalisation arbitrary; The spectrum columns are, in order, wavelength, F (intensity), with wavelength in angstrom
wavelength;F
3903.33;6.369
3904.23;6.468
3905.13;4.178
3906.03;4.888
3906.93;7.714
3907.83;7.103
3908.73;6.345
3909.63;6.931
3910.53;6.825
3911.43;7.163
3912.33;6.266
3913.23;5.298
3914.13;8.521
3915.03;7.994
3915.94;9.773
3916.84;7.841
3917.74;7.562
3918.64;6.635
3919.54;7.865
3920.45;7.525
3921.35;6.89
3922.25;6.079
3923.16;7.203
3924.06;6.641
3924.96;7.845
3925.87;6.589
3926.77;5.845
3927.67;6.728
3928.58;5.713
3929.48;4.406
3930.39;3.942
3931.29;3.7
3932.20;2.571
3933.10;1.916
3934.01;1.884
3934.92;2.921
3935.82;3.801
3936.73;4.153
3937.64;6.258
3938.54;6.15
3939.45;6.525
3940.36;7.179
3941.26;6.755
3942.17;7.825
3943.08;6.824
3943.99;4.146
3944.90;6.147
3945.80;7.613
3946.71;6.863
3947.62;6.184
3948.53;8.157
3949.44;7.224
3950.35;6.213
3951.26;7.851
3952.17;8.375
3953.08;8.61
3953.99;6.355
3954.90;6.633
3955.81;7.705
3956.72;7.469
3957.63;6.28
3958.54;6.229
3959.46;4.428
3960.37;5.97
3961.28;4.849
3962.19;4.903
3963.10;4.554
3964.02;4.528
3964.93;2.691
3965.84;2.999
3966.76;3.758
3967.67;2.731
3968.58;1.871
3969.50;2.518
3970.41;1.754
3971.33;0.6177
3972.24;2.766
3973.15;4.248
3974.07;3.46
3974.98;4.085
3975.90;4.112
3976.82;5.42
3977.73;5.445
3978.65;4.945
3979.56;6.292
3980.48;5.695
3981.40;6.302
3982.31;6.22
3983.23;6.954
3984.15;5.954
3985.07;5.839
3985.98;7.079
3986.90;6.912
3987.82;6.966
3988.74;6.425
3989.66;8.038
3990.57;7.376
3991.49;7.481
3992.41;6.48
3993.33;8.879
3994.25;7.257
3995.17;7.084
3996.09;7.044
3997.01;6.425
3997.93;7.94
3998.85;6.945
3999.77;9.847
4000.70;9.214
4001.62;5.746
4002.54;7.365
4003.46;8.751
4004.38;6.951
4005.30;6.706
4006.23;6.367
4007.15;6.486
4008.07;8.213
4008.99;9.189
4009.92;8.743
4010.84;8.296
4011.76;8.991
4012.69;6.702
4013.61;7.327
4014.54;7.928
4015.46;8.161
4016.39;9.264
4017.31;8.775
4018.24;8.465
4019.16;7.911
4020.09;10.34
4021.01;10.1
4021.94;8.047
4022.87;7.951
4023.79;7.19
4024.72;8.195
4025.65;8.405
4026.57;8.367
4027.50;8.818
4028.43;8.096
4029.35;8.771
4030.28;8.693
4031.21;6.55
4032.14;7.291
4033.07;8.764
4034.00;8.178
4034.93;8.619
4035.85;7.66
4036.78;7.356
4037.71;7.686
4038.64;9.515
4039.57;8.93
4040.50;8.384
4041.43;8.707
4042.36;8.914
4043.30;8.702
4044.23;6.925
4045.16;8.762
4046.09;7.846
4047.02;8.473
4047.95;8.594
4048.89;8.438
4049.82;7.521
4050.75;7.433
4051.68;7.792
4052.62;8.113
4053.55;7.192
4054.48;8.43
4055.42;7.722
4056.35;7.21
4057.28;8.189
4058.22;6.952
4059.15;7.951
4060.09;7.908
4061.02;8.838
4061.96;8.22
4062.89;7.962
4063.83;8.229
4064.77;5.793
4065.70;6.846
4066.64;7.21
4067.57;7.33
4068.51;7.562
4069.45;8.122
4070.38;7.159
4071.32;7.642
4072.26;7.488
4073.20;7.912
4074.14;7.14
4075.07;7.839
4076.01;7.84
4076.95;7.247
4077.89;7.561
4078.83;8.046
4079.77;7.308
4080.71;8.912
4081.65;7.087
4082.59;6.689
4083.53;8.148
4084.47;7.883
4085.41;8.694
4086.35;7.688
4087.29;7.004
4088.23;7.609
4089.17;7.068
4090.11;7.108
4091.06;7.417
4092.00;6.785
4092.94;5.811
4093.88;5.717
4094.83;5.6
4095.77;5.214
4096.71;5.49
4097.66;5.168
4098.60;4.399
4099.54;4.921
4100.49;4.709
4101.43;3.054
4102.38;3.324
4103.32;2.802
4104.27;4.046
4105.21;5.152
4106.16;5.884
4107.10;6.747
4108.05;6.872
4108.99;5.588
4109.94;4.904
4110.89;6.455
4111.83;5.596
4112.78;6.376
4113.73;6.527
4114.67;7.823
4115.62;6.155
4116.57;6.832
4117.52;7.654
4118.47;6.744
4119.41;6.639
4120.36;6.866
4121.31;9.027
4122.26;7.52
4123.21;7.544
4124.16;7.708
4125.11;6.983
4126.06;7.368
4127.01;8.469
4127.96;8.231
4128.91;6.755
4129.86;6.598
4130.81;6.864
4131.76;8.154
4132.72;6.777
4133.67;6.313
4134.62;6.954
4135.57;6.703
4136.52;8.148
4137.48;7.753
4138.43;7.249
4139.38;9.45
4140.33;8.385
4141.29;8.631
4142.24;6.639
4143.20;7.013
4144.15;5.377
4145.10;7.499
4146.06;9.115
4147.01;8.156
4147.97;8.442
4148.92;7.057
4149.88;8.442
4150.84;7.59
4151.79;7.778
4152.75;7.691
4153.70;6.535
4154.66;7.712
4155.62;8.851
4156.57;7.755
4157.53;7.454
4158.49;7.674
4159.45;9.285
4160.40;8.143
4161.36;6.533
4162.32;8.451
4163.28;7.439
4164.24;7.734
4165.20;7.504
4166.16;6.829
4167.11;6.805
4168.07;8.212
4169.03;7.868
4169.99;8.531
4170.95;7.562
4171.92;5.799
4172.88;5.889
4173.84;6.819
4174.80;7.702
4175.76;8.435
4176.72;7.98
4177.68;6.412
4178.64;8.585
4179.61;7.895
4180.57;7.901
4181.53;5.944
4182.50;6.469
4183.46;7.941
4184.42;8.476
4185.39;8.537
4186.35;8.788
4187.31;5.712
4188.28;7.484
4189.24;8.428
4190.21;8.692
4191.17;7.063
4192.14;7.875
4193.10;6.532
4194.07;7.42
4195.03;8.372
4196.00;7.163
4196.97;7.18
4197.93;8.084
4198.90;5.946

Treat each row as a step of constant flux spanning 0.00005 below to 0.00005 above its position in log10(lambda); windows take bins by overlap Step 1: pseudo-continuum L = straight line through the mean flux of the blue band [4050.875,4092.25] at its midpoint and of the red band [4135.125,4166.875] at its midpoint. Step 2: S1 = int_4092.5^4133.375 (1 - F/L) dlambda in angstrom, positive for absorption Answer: 7.8 angstrom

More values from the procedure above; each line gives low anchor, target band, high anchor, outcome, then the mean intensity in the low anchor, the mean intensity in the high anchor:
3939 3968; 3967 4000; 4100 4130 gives 2.55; 6.09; 6.34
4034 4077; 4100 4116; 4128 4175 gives 4.74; 7.89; 7.53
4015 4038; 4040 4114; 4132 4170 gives 9.65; 8.31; 7.65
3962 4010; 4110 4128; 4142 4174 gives 0.17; 5.89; 7.55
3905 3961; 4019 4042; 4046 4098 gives -4.05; 6.32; 7.43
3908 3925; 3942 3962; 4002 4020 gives 2.15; 7.21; 7.97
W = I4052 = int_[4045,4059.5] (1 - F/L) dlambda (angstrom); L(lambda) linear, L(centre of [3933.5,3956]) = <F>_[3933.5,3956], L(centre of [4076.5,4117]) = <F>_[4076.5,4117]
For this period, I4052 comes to -3.7 angstrom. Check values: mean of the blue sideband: 6.31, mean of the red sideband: 6.26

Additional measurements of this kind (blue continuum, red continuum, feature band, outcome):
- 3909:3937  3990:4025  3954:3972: 6.5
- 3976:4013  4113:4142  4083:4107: 4.8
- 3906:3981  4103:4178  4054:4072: -2.8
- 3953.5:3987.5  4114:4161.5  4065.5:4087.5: -3.5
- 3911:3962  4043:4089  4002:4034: -4.1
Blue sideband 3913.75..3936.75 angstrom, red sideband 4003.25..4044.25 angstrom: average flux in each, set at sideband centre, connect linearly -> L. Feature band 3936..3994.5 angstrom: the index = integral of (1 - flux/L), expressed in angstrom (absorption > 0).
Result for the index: 9.0 angstrom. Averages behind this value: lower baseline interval 5.89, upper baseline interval 8.2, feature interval 5.74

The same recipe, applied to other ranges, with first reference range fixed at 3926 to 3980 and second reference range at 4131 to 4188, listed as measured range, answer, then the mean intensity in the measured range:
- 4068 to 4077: -1.5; 7.61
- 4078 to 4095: -1.5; 7.29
